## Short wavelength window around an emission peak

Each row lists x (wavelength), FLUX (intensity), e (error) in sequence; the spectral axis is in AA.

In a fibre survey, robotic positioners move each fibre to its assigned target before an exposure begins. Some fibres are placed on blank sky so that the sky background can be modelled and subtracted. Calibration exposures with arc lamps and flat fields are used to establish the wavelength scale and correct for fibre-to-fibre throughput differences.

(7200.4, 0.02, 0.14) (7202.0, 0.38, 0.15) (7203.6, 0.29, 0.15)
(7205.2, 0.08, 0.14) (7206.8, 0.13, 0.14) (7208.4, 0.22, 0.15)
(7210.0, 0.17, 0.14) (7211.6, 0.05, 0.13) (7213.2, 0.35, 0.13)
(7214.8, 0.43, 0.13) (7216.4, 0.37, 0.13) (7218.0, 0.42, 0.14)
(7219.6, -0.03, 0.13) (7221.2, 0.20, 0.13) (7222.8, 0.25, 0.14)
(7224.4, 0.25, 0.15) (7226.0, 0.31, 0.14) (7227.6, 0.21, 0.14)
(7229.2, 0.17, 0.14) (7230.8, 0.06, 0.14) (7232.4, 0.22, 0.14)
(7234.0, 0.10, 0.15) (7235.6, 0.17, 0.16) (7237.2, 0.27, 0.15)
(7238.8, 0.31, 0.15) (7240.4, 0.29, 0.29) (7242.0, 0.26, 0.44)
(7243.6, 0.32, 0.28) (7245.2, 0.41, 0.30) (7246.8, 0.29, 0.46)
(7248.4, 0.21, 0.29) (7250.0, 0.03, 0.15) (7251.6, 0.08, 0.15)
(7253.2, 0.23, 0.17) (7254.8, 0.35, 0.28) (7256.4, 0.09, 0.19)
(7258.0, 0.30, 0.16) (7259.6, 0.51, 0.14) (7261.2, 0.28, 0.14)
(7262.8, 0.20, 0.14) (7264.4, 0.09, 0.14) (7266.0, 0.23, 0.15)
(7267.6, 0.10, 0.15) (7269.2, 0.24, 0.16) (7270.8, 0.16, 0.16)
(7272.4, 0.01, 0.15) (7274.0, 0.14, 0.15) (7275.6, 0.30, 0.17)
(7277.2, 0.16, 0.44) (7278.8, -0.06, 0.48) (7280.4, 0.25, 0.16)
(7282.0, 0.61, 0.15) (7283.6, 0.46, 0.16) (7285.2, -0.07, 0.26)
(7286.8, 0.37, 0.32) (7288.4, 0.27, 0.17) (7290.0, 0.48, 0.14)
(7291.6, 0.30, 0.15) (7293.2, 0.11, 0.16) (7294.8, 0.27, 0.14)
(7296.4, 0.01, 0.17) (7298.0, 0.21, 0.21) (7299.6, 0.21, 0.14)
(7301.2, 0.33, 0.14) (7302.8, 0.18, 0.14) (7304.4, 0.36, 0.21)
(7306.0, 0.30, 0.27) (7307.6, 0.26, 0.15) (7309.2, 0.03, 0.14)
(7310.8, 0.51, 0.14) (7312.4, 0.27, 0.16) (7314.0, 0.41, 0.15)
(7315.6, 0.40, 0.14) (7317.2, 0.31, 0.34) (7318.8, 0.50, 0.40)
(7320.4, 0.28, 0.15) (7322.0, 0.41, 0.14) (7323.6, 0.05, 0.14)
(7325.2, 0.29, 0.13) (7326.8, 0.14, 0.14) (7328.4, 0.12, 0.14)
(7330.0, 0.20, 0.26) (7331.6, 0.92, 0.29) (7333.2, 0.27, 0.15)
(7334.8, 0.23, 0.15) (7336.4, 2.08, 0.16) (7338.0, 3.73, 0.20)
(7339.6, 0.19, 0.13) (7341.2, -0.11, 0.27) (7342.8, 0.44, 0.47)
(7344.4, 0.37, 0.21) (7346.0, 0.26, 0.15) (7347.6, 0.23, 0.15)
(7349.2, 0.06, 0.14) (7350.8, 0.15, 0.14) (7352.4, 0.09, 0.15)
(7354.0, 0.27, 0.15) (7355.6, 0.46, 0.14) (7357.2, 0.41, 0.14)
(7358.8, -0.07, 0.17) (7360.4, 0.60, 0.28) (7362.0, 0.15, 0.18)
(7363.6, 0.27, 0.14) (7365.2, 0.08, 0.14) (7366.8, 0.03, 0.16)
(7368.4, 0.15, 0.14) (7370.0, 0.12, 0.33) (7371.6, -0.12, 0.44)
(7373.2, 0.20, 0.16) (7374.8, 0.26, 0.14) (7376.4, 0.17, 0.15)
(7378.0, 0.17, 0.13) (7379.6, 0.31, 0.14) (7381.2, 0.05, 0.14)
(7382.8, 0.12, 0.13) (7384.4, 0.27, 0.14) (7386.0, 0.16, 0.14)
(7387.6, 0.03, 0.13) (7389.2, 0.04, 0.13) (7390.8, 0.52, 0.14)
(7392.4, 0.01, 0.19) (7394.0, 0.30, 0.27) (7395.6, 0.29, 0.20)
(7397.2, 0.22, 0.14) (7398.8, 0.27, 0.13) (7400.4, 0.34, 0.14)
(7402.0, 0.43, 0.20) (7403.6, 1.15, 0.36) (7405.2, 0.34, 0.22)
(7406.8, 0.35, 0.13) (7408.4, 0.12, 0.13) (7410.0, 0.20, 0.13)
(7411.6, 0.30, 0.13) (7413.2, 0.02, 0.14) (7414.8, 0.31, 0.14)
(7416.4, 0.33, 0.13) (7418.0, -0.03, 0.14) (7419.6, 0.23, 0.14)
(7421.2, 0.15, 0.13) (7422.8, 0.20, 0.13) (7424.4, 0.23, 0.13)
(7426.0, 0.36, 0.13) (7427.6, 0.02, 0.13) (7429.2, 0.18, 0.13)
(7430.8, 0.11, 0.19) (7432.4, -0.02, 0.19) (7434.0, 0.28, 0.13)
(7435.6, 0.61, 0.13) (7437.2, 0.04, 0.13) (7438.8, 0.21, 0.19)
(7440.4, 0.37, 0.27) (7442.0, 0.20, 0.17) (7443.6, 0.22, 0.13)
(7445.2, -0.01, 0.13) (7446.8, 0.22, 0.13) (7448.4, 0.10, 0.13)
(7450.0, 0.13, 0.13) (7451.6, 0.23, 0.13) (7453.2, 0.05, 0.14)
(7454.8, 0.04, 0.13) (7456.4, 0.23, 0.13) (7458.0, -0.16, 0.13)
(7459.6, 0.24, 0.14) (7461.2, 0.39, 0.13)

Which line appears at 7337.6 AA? H-alpha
